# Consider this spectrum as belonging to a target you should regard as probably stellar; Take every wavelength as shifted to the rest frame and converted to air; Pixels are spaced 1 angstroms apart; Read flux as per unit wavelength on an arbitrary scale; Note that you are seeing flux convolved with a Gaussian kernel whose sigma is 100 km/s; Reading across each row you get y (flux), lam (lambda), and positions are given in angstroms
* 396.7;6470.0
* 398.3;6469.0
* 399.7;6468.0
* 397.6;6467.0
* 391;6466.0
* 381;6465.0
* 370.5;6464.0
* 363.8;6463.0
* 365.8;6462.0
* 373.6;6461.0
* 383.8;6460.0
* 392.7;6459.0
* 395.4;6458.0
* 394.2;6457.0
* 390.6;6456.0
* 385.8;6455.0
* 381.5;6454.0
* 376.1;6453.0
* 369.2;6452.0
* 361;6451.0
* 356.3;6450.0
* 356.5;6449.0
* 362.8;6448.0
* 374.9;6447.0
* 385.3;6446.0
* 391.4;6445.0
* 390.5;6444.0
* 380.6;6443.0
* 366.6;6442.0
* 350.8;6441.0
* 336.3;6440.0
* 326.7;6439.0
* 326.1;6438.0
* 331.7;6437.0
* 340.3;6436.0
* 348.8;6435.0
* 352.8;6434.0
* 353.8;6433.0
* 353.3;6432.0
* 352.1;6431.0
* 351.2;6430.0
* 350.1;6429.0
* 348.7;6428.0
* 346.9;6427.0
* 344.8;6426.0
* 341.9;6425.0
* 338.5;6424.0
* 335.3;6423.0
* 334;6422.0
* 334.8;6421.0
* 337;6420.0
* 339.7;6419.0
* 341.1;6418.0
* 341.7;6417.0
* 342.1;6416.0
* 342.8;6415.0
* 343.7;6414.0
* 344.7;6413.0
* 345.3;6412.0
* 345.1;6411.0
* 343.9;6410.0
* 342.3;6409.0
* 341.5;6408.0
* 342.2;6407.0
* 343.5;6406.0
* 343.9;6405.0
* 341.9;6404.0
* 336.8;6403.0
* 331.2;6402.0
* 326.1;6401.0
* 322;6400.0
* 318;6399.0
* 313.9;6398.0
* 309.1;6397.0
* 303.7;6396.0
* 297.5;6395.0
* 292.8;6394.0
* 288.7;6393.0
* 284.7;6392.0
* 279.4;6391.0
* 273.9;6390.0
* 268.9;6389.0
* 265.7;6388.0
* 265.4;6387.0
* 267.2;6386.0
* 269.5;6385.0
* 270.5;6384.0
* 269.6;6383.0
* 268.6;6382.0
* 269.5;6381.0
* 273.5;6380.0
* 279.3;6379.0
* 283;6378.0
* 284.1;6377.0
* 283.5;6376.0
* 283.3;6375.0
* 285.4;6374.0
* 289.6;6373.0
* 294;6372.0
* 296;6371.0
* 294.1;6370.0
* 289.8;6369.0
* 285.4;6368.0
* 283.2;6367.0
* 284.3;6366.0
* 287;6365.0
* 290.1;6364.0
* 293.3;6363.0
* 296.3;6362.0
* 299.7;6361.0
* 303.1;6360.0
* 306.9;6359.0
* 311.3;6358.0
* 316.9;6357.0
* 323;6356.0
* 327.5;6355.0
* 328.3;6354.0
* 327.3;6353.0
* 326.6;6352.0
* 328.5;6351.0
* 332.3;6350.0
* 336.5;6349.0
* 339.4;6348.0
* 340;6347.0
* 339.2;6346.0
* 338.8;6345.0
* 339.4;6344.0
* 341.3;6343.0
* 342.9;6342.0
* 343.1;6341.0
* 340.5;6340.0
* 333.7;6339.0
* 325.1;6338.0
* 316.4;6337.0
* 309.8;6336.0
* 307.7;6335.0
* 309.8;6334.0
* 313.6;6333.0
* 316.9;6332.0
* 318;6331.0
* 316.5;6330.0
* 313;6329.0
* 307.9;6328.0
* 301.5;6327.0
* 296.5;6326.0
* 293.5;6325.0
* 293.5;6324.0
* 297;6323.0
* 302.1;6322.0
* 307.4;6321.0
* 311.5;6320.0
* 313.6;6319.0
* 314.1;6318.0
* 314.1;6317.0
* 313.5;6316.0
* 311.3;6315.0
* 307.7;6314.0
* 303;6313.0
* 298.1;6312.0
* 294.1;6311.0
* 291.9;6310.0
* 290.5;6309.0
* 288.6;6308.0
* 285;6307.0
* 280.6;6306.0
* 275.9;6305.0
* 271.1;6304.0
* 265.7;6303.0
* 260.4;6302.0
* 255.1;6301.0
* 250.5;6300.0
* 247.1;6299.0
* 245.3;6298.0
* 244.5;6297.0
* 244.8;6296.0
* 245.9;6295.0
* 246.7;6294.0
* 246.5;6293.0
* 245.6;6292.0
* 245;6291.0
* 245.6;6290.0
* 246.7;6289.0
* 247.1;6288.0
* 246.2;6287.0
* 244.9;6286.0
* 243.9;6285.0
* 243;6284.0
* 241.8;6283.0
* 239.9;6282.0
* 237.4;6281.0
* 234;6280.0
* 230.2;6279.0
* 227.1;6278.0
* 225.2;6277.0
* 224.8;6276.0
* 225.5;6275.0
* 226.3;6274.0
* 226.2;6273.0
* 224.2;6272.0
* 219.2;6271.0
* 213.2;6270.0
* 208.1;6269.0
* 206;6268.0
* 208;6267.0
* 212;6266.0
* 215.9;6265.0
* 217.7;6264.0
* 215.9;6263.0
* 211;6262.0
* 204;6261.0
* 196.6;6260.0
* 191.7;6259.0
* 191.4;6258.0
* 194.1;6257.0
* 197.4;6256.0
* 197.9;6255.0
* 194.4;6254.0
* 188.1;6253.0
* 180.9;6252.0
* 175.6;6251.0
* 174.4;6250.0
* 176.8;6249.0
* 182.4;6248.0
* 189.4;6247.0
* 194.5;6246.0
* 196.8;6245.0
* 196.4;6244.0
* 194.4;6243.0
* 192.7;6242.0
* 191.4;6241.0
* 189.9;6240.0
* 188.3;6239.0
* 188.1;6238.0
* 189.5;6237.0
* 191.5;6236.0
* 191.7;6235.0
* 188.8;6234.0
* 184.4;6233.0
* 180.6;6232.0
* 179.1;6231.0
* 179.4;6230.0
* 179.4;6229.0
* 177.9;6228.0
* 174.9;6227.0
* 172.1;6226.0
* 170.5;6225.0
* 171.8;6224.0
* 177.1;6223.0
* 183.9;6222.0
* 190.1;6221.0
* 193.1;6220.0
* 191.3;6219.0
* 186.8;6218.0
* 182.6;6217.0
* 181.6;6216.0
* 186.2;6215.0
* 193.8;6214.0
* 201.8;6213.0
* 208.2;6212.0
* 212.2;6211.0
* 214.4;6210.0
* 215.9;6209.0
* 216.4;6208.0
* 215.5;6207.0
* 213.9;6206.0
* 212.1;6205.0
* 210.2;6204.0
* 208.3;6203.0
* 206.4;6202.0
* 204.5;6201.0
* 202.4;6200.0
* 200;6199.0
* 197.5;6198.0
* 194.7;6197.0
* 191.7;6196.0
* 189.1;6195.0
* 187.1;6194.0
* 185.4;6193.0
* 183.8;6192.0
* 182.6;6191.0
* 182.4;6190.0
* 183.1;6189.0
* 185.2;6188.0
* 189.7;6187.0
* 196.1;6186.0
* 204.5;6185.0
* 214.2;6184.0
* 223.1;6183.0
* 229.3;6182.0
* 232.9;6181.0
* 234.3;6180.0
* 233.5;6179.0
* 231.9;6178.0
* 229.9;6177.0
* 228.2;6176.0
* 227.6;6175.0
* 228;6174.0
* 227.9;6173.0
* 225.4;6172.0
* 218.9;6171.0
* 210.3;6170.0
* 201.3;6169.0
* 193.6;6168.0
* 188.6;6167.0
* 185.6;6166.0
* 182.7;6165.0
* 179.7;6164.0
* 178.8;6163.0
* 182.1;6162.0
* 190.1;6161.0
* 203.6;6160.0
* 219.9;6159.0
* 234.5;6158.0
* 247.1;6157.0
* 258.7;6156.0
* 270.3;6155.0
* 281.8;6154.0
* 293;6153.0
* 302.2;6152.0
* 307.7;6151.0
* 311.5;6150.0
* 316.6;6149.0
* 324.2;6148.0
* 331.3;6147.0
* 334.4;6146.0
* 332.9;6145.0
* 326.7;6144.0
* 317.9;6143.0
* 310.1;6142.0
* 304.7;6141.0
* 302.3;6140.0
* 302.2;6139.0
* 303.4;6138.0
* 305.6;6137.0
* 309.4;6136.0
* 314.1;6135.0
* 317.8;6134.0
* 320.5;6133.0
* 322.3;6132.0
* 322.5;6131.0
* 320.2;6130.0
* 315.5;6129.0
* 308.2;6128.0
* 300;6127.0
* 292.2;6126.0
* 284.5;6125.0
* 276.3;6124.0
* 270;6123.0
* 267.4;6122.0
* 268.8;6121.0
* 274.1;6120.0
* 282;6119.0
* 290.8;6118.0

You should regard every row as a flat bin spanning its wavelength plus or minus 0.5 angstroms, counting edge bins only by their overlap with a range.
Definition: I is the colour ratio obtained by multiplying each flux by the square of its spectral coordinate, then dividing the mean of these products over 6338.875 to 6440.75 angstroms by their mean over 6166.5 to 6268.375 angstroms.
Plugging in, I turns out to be 1.69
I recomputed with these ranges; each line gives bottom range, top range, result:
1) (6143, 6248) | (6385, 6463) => 1.73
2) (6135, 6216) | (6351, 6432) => 1.44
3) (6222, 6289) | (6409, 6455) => 1.83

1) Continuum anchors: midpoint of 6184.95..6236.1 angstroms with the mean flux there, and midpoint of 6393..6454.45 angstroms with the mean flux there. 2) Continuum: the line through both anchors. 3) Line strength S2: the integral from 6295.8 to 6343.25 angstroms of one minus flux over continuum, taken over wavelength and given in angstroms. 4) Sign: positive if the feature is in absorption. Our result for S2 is -5.0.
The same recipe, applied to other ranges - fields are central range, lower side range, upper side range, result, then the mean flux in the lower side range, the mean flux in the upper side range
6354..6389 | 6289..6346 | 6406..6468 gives 3.7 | 294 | 358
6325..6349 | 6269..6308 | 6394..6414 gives -3.7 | 244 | 331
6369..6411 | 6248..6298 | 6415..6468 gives 2.5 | 220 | 361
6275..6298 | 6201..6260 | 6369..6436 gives -0.8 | 192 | 316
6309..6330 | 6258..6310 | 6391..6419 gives -3.2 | 238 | 328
